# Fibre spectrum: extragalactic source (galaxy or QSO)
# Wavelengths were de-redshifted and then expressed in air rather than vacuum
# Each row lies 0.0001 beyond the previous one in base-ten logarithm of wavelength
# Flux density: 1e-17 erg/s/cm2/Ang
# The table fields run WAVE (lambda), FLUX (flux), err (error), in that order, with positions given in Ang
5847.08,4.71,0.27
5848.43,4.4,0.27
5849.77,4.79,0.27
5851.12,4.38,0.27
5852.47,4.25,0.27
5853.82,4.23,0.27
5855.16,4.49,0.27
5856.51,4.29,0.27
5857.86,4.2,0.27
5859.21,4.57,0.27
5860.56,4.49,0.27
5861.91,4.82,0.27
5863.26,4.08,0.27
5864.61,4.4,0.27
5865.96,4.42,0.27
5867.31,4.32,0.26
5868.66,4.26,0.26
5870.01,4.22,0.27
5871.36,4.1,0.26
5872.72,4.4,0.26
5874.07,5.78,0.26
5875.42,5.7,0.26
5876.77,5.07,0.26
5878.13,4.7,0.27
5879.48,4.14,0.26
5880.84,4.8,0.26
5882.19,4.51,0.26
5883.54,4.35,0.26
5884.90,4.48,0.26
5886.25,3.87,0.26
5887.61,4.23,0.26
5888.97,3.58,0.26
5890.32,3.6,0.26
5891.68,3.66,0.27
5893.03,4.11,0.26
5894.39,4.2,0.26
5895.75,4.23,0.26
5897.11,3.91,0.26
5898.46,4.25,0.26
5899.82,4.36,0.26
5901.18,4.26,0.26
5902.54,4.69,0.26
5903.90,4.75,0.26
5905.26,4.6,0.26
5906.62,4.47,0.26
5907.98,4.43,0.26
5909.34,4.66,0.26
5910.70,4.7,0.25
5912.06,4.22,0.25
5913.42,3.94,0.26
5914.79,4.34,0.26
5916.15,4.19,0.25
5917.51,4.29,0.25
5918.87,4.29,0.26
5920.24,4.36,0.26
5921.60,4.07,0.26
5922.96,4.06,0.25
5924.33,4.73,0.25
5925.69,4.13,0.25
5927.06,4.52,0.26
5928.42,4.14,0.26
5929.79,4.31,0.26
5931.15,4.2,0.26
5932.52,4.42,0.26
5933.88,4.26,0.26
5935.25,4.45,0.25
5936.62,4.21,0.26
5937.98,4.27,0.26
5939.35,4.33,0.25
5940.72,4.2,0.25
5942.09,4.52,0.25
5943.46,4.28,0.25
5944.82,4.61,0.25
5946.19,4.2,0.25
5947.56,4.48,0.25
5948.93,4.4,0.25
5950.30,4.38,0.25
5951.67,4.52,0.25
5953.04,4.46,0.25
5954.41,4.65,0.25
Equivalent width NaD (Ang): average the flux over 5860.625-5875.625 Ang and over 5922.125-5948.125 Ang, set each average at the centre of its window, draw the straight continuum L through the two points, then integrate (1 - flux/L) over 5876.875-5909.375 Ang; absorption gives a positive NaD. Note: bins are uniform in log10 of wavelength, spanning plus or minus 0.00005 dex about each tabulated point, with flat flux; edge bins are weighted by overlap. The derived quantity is 1.3 Ang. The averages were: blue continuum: 4.55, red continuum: 4.33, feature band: 4.29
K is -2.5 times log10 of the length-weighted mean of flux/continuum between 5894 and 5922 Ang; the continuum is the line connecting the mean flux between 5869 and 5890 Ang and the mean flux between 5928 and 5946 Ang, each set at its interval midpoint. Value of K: 0.017 mag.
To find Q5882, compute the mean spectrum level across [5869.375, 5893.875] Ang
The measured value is 4.4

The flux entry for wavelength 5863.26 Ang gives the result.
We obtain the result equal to 4.08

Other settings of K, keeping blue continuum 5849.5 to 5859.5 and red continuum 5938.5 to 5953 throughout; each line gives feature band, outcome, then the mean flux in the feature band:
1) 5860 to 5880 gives -0.05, 4.6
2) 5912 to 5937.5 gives 0.03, 4.27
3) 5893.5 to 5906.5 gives 0.01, 4.36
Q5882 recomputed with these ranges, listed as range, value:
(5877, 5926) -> 4.29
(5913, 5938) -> 4.28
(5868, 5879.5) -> 4.74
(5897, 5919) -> 4.39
